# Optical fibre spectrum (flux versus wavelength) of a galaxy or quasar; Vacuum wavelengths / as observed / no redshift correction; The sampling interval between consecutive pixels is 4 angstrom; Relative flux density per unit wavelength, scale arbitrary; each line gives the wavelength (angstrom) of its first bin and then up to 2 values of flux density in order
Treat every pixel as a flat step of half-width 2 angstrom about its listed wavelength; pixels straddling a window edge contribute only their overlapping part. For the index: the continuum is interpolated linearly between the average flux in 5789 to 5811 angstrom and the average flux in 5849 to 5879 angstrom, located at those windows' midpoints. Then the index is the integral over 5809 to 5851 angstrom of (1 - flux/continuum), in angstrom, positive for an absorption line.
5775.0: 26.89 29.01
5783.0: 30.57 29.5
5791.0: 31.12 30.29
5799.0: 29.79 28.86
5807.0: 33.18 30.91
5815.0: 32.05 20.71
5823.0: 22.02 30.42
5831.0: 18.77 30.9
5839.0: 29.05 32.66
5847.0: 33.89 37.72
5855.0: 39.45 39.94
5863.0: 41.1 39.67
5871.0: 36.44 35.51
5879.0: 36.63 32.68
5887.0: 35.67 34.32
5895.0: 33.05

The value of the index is 7.0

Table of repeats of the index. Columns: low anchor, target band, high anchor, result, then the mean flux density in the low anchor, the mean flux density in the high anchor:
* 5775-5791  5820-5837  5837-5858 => 4.10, 29.5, 34.8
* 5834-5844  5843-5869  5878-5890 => -4.76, 30.7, 34.8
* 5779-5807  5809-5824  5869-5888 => 2.30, 30.2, 35.4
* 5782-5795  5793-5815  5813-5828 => -1.98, 30.4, 26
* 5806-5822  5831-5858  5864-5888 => -0.47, 28.5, 36.3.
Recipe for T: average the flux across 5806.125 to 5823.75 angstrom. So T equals 27.8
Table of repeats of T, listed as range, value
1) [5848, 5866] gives 39.2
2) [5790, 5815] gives 30.8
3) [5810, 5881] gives 32.7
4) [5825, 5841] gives 27.3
